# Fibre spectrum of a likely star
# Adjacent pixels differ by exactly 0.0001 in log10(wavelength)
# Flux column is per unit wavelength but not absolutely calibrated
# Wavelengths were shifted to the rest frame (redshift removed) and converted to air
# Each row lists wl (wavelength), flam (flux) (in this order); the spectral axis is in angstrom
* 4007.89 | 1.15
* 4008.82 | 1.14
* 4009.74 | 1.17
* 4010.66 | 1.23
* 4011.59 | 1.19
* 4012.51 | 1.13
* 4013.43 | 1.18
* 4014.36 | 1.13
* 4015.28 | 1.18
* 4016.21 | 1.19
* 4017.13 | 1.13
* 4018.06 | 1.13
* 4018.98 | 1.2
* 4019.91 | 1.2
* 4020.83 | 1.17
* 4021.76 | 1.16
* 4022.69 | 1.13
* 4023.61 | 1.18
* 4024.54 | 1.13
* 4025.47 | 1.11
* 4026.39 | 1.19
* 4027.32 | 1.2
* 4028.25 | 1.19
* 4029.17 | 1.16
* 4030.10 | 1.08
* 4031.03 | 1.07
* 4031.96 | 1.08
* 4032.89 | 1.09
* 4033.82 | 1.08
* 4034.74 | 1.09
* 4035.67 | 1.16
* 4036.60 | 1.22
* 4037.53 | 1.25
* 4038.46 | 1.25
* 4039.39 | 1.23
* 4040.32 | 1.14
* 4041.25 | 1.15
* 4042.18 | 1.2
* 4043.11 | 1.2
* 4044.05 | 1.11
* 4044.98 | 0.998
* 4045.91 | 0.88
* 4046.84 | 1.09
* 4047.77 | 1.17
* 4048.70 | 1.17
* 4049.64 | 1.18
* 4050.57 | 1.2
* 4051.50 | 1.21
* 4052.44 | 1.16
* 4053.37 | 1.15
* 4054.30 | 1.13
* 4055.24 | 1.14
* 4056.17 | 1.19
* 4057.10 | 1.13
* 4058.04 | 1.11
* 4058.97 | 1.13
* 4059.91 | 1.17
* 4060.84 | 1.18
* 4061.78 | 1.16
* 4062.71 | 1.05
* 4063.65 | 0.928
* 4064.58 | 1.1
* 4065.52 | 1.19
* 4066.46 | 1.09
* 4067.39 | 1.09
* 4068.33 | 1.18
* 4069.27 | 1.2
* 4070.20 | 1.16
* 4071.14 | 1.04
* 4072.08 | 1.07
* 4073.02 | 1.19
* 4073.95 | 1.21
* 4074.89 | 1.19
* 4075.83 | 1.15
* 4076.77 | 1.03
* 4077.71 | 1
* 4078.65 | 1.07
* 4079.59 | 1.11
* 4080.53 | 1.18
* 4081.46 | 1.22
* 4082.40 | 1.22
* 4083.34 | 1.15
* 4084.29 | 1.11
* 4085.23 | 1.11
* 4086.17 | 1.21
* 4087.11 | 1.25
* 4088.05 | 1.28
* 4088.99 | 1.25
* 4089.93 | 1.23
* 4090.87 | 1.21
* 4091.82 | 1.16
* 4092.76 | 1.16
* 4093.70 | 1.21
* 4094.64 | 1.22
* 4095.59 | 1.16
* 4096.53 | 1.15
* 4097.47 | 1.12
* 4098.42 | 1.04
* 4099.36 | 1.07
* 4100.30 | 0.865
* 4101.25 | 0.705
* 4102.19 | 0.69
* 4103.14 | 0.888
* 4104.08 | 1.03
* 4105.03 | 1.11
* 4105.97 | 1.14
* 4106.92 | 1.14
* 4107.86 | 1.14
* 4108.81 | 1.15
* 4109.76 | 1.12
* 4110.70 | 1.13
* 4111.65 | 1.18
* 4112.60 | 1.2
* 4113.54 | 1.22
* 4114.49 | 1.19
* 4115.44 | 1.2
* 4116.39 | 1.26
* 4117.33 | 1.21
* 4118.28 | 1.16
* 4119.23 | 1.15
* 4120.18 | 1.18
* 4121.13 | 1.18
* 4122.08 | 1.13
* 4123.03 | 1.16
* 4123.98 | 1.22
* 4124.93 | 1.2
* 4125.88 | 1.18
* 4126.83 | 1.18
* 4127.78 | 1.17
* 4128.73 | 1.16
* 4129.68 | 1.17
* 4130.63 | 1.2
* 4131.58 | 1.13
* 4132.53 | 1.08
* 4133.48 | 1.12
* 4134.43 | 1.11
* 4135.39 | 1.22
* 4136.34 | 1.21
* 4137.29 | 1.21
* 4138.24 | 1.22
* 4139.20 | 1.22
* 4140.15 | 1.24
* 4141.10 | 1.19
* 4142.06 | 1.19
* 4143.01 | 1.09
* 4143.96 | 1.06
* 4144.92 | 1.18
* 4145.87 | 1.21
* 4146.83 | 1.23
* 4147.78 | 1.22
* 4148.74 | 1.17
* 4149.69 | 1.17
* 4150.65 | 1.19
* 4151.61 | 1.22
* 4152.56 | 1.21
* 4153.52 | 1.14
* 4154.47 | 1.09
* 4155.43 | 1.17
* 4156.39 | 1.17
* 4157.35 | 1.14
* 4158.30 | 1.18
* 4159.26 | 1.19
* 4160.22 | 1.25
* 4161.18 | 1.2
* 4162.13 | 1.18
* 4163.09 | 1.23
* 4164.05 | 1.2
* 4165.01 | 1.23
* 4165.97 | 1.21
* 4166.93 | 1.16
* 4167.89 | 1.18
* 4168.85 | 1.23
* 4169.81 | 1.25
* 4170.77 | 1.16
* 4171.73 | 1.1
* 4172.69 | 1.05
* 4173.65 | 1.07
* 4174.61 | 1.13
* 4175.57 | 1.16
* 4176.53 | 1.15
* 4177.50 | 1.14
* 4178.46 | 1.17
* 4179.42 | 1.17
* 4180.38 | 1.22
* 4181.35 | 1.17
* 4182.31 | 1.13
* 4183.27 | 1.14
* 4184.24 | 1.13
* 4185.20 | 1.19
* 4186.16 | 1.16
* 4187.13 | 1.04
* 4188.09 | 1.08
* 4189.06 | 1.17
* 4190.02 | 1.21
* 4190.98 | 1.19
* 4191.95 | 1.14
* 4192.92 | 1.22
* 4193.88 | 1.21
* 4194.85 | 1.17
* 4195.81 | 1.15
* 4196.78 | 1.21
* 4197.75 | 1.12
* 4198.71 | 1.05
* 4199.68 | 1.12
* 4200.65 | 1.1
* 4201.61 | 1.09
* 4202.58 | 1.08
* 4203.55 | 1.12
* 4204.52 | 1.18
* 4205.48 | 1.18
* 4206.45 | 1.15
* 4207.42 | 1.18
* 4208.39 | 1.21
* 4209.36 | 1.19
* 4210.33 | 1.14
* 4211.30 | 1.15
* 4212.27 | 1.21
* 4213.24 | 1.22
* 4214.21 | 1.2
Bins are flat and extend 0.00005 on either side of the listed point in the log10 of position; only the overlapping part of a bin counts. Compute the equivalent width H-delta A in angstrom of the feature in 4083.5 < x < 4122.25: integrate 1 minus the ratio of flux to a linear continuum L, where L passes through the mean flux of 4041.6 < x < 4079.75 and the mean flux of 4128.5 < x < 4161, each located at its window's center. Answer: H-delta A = 0.7 angstrom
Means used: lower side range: 1.12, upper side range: 1.18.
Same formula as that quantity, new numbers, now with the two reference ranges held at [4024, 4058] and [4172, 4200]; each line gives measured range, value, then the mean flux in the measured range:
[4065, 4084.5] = 0.14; 1.14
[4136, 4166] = -1.09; 1.19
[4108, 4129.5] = -0.62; 1.18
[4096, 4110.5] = 1.50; 1.03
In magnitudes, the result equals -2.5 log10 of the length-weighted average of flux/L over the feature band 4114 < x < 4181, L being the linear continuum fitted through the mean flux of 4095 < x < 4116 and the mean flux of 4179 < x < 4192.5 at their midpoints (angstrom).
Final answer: -0.06 mag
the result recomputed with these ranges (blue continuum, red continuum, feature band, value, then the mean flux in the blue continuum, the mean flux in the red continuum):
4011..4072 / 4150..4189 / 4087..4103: 0.053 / 1.14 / 1.16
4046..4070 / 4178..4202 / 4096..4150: 0.005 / 1.14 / 1.15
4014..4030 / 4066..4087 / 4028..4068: 0.016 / 1.16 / 1.14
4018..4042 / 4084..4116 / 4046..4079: 0.010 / 1.16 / 1.12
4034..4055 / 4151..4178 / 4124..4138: -0.005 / 1.15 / 1.17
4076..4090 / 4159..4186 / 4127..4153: -0.010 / 1.16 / 1.17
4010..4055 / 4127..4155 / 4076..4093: -0.002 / 1.15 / 1.17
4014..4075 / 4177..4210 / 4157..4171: -0.047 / 1.14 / 1.15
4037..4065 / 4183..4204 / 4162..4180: -0.025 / 1.14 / 1.14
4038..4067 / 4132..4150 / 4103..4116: 0.022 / 1.13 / 1.18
